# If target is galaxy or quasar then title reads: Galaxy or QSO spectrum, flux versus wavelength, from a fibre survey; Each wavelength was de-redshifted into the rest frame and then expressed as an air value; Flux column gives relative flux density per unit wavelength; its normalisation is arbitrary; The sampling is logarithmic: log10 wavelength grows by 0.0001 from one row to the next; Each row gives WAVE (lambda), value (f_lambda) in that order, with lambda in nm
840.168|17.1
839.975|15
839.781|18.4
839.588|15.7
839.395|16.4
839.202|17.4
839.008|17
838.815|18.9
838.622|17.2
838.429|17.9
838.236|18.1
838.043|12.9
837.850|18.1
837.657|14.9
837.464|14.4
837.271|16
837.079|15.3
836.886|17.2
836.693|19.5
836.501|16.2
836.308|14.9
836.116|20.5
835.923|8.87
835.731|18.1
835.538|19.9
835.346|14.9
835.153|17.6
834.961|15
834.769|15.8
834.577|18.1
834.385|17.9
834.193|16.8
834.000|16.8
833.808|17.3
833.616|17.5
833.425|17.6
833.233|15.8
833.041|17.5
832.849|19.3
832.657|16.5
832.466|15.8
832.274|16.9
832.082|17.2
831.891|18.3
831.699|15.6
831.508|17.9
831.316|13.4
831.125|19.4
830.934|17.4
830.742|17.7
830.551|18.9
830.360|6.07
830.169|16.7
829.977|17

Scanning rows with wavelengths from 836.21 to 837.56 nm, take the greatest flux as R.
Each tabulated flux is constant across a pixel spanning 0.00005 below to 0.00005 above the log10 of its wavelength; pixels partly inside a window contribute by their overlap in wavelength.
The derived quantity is 19.5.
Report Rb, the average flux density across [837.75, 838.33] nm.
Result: 16.3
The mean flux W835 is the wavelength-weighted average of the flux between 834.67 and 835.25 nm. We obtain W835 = 16.1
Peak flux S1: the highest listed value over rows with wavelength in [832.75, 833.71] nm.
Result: 19.3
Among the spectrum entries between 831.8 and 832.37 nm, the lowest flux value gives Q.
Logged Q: 16.9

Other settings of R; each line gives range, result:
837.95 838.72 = 18.1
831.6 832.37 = 18.3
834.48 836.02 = 19.9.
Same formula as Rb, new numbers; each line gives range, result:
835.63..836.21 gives 15.8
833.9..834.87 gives 17.1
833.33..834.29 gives 17.2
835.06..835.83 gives 17.6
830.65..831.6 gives 17.1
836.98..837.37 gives 15.7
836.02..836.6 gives 17.2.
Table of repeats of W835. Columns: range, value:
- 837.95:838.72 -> 16.6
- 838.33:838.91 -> 18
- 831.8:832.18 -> 17.7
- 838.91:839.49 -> 16.9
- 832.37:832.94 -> 17.2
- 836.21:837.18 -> 16.6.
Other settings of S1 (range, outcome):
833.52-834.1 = 17.5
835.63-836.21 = 20.5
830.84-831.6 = 19.4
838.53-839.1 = 18.9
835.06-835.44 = 17.6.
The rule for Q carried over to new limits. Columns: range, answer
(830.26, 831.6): 6.07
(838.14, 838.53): 17.9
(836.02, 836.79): 14.9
